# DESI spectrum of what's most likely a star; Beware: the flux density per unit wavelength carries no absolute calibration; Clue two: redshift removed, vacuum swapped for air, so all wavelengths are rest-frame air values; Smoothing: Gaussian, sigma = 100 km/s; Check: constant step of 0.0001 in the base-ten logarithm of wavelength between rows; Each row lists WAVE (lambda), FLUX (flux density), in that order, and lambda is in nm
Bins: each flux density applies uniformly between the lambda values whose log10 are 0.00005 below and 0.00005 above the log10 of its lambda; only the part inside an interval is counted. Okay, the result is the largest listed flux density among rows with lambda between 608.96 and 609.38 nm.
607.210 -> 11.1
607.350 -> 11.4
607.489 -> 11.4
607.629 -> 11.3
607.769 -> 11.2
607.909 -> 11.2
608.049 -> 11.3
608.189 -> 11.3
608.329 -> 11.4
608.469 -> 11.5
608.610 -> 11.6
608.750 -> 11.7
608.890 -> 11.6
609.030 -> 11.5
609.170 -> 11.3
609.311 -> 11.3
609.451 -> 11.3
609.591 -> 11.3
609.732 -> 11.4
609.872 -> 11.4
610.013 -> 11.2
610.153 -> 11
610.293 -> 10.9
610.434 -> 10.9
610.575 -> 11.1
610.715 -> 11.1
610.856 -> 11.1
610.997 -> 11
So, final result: 11.5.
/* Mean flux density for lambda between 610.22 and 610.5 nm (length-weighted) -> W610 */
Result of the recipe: 10.9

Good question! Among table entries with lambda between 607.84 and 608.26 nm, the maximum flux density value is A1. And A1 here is 11.3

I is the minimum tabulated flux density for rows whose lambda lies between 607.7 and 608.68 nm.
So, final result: 11.2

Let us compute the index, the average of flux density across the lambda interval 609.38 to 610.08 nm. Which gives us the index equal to 11.3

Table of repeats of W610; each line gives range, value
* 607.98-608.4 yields 11.3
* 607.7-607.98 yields 11.2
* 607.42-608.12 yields 11.3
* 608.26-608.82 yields 11.5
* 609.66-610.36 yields 11.2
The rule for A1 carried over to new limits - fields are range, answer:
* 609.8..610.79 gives 11.4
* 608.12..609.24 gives 11.7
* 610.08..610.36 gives 11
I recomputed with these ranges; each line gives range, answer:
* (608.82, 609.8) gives 11.3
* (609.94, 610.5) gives 10.9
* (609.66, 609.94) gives 11.4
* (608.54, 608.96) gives 11.6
